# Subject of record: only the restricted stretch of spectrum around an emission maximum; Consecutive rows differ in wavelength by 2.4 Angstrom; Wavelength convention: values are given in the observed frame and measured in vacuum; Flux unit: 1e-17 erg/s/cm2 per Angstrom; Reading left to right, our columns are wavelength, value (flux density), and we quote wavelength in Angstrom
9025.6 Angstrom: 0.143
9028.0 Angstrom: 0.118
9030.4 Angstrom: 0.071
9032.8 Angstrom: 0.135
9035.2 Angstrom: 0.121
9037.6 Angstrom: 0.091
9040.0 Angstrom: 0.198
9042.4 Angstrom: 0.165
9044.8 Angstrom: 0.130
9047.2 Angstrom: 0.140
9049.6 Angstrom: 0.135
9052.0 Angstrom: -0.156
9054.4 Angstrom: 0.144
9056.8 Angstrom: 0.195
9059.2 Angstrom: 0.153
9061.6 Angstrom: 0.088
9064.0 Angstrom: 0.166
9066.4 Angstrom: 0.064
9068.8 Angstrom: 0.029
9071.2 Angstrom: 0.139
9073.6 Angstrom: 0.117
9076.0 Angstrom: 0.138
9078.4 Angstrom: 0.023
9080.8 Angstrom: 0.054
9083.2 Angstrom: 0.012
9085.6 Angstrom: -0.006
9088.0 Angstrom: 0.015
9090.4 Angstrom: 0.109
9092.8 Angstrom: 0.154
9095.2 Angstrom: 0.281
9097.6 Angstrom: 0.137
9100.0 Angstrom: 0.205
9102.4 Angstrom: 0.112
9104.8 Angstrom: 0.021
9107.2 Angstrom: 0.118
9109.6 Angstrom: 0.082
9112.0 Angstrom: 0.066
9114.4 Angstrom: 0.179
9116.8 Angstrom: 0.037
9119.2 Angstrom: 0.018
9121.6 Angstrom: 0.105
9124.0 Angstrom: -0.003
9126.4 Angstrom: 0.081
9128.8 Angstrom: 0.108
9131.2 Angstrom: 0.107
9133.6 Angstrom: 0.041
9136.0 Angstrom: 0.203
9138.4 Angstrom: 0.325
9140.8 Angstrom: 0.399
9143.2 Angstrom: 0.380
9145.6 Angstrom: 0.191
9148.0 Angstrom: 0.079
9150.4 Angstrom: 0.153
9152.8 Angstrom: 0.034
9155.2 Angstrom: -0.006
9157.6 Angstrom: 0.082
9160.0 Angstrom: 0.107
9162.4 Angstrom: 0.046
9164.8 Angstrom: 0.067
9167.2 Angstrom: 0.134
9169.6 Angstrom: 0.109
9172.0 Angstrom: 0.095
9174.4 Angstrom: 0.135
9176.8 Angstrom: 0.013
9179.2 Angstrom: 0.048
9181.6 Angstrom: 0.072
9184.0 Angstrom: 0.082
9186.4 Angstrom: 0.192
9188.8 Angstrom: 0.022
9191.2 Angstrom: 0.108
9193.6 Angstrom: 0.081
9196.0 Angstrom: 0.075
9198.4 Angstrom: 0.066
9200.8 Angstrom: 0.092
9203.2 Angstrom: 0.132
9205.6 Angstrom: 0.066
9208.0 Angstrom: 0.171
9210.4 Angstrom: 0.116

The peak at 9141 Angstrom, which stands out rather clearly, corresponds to H-beta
